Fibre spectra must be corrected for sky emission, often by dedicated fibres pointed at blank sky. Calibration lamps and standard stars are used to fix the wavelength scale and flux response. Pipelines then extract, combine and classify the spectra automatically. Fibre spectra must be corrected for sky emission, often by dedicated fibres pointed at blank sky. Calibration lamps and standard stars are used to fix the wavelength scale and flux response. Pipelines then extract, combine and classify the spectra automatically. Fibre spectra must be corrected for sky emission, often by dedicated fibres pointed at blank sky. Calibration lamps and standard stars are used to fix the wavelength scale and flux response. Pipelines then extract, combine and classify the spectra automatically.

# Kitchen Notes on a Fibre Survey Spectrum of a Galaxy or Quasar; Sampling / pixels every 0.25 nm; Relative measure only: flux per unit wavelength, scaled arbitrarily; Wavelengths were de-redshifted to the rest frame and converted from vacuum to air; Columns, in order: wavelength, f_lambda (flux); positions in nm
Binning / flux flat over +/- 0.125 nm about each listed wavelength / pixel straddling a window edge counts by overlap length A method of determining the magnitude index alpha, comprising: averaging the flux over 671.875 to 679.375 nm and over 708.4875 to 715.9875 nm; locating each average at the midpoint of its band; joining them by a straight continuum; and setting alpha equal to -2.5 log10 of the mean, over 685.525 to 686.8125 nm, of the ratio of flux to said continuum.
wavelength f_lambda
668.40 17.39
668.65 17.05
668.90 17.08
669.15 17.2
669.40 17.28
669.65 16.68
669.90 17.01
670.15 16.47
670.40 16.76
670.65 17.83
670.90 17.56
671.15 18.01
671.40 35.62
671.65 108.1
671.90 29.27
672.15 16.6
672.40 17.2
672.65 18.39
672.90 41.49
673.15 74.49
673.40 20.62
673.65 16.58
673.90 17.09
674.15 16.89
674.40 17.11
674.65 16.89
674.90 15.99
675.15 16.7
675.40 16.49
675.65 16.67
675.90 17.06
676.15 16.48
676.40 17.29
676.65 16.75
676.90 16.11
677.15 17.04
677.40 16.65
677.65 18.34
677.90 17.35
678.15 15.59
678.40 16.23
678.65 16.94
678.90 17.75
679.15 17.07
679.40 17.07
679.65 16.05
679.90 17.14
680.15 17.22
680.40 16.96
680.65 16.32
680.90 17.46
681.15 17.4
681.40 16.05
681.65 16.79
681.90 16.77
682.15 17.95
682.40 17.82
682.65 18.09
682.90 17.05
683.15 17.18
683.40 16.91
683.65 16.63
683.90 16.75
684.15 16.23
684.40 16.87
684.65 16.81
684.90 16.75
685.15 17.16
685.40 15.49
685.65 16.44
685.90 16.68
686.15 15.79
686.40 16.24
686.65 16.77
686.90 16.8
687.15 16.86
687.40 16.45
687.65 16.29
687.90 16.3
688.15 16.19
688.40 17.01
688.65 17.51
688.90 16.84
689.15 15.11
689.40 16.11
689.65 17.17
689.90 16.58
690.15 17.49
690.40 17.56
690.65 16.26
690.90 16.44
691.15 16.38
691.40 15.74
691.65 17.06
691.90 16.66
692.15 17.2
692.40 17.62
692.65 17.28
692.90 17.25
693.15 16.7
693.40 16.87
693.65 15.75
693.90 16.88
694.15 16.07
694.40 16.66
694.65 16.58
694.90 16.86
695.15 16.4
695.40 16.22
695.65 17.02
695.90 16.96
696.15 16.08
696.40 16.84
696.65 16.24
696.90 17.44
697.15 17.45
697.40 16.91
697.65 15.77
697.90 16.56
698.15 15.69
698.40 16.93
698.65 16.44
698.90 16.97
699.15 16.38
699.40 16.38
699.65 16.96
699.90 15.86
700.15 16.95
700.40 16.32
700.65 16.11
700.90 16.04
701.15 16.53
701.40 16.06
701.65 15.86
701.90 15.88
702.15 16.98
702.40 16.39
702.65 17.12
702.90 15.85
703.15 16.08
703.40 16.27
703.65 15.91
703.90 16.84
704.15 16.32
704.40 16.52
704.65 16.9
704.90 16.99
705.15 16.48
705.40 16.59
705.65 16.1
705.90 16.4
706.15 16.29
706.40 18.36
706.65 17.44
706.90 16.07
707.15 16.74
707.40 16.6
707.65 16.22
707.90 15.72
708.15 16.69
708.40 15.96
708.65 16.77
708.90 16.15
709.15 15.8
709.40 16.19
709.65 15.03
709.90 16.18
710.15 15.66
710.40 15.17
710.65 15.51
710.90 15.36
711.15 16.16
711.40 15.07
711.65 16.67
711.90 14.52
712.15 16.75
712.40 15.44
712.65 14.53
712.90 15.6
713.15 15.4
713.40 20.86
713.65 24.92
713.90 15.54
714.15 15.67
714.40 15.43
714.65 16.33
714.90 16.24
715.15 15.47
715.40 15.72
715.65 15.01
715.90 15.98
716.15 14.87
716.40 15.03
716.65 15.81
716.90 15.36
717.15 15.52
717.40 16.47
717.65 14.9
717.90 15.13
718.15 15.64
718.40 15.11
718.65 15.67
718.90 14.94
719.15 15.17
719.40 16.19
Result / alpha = 0.15 mag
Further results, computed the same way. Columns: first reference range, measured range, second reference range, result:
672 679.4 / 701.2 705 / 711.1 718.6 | 0.05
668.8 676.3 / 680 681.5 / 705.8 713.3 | 0.29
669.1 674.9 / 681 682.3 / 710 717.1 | 0.36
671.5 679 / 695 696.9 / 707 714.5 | 0.16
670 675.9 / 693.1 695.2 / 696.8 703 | 0.12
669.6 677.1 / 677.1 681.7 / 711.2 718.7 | 0.32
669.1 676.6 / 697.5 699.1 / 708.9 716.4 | 0.15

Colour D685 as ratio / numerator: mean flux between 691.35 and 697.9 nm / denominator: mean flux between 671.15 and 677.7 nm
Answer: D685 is 0.7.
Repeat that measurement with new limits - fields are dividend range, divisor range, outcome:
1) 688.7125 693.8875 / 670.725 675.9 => 0.62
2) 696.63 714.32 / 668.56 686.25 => 0.83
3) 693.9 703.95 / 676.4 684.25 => 0.97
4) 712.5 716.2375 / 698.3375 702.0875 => 1.01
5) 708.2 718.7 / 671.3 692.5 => 0.83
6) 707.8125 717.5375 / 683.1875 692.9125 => 0.96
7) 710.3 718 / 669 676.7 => 0.67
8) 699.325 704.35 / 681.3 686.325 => 0.97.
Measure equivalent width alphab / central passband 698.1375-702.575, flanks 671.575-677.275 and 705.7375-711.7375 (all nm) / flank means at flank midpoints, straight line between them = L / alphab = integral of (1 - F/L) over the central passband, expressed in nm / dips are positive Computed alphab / 0.43 nm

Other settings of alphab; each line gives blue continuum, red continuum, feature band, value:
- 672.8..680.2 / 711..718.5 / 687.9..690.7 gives 0.26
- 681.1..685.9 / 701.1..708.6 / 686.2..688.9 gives 0.03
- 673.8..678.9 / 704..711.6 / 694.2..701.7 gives -0.04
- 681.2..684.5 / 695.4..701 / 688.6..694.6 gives 0.02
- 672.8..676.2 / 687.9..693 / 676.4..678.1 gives 0.38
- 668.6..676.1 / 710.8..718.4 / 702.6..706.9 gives 0.31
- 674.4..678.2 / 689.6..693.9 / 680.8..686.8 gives -0.01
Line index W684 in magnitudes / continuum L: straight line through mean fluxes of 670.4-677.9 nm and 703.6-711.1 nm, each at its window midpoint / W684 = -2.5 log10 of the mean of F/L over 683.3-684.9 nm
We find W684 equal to 0.282 mag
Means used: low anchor 23.9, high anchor 16.3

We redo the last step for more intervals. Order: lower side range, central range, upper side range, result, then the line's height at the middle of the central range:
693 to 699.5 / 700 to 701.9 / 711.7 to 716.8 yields 0.02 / 16.5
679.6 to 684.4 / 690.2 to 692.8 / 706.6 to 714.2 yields 0.00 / 16.8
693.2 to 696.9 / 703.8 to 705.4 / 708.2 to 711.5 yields -0.04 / 16.1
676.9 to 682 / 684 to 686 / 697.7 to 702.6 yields 0.01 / 16.8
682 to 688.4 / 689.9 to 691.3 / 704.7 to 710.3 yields -0.01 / 16.7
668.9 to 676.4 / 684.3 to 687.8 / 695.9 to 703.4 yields 0.22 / 20.2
